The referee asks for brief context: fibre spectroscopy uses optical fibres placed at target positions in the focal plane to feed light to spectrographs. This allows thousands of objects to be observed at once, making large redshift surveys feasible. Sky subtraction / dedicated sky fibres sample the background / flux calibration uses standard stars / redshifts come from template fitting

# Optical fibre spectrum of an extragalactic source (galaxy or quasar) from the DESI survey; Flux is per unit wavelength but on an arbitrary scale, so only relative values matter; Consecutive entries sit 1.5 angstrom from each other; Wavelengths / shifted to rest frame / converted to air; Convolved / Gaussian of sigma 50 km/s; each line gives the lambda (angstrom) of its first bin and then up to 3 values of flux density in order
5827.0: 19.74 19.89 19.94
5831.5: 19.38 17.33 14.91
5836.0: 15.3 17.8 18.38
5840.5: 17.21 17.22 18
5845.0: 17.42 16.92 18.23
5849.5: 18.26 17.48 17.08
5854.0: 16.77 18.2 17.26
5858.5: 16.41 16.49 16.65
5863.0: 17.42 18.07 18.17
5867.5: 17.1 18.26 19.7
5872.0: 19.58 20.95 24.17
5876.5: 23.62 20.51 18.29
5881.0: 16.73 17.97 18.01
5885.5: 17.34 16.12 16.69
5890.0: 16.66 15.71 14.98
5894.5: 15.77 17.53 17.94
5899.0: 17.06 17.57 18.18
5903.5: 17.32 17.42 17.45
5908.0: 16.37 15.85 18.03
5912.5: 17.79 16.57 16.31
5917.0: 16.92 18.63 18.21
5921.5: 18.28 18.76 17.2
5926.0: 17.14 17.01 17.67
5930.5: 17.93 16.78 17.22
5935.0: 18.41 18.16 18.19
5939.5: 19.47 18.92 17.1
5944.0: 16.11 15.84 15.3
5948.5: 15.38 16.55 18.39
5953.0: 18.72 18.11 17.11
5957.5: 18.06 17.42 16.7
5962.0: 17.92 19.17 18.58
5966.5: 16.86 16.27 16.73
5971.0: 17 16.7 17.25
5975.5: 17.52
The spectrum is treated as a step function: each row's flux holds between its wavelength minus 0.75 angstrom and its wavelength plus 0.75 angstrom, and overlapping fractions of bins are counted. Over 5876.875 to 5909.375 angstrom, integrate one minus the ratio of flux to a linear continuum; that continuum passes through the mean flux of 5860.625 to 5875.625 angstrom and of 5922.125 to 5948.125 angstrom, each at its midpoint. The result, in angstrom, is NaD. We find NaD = 1.99 angstrom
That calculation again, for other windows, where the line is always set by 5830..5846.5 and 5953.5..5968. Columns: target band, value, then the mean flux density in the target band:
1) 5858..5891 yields -1.7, 18.4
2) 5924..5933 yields 0.2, 17.3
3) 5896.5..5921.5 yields 0.3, 17.4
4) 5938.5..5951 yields 0.5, 16.9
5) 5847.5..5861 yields 0.1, 17.3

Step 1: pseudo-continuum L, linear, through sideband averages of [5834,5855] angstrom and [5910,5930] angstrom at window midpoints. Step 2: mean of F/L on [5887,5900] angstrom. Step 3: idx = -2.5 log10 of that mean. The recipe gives 0.06 mag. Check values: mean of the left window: 17.3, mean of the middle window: 16.5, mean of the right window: 17.6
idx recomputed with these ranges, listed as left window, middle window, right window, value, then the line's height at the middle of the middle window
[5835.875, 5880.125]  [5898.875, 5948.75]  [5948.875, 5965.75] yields 0.04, 18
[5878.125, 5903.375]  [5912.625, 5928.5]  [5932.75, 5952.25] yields -0.02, 17.2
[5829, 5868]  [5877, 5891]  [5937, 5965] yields -0.01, 17.5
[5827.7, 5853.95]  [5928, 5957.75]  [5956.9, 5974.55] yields 0.00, 17.4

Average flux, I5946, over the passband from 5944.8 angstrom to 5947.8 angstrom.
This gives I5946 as 15.6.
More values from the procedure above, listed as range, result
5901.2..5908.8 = 17.3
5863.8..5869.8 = 17.9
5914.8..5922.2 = 17.7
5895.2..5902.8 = 17.6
